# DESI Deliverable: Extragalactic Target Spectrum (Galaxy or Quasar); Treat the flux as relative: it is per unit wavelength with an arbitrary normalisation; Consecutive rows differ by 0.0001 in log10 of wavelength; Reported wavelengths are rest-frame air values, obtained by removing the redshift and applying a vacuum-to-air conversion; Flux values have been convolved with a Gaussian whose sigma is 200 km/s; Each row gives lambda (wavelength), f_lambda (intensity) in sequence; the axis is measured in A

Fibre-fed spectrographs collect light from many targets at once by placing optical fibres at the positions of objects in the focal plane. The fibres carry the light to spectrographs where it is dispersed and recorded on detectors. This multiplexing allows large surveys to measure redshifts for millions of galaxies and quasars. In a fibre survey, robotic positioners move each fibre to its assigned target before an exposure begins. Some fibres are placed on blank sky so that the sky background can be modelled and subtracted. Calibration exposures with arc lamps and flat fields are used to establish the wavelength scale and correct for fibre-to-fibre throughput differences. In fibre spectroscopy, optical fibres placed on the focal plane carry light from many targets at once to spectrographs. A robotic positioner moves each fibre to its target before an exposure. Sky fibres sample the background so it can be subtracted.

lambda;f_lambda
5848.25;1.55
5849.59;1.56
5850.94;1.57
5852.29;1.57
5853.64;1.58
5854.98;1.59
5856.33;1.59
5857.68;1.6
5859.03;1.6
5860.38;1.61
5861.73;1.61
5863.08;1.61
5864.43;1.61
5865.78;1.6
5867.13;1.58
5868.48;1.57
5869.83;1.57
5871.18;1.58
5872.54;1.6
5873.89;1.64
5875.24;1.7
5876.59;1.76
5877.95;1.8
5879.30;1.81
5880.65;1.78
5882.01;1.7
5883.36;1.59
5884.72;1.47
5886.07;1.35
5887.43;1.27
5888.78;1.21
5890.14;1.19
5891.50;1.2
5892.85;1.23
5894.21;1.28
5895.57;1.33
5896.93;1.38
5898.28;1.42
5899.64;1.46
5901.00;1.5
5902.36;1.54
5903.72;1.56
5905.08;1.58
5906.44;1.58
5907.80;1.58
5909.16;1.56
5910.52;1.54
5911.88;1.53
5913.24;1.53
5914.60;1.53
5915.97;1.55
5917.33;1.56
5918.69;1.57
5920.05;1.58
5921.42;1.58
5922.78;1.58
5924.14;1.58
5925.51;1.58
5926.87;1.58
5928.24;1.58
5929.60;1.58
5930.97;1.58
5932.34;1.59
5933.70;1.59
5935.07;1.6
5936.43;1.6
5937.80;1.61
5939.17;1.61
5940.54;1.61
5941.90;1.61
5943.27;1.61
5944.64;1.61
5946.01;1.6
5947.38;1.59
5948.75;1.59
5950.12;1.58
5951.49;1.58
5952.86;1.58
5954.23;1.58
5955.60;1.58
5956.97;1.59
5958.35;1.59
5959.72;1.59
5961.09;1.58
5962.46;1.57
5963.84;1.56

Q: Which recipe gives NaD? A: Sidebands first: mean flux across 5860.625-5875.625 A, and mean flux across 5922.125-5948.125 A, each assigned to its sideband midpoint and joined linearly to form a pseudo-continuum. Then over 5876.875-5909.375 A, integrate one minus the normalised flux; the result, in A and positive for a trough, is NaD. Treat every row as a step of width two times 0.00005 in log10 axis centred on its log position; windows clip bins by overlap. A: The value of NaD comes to 2.54 A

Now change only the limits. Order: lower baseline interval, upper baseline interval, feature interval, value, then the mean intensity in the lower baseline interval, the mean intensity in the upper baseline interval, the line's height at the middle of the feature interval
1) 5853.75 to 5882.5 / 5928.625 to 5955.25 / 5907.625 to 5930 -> 0.6 A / 1.64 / 1.59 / 1.61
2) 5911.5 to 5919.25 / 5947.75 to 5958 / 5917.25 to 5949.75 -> -0.6 A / 1.55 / 1.58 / 1.56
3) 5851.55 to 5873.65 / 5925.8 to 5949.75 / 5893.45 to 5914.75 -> 1.4 A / 1.59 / 1.6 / 1.59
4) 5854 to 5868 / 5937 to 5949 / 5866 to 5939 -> 3.0 A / 1.6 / 1.6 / 1.6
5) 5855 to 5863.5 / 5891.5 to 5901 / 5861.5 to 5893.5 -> -1.3 A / 1.6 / 1.35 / 1.48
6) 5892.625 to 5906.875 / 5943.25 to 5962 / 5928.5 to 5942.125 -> -0.5 A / 1.45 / 1.59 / 1.54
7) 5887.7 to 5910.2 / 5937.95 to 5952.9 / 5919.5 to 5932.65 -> -0.5 A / 1.41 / 1.6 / 1.52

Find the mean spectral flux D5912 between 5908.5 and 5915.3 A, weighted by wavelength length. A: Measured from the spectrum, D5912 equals 1.54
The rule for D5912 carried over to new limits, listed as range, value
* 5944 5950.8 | 1.59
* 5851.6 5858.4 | 1.59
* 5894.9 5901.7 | 1.42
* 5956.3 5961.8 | 1.59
